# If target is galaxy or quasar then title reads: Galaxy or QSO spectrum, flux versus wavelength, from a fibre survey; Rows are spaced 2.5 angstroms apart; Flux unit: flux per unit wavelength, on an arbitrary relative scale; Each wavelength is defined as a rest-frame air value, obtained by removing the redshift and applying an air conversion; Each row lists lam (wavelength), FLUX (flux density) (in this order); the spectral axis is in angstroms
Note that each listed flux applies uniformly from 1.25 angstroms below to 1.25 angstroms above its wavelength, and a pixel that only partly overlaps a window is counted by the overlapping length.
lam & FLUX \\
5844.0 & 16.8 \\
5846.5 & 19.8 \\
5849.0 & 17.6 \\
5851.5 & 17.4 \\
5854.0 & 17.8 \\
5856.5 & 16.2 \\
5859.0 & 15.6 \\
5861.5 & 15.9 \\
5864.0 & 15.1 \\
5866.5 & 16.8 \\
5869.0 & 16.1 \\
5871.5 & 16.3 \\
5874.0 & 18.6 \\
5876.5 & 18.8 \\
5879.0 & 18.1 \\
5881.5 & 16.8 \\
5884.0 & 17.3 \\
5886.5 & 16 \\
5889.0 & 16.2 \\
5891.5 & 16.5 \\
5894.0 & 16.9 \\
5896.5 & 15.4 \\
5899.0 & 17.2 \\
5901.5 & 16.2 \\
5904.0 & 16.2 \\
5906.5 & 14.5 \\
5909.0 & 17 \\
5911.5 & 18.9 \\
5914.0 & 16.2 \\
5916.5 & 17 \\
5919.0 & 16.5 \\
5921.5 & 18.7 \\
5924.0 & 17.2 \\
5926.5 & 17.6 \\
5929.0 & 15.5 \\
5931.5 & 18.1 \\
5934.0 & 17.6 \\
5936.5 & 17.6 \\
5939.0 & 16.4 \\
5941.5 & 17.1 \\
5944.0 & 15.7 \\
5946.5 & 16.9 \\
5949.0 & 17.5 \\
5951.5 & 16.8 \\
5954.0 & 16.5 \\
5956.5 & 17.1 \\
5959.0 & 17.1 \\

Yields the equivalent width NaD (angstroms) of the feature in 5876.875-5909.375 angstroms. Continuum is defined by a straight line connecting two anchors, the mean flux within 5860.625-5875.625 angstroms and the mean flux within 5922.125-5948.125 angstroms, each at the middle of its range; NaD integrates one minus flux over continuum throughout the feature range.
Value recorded 0.4 angstroms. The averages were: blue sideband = 16.5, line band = 16.5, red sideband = 17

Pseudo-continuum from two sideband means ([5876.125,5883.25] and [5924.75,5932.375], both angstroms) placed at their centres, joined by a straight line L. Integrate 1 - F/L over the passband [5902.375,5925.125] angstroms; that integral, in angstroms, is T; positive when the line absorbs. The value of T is 0.45 angstroms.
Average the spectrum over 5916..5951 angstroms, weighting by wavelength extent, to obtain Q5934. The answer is 17.1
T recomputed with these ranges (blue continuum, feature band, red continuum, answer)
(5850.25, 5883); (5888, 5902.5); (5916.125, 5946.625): 0.5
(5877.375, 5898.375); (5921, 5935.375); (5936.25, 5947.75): -0.6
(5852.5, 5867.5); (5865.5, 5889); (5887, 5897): -1.3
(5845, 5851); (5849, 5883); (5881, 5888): 1.2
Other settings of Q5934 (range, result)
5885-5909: 16.2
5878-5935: 16.8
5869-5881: 17.7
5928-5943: 17.1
